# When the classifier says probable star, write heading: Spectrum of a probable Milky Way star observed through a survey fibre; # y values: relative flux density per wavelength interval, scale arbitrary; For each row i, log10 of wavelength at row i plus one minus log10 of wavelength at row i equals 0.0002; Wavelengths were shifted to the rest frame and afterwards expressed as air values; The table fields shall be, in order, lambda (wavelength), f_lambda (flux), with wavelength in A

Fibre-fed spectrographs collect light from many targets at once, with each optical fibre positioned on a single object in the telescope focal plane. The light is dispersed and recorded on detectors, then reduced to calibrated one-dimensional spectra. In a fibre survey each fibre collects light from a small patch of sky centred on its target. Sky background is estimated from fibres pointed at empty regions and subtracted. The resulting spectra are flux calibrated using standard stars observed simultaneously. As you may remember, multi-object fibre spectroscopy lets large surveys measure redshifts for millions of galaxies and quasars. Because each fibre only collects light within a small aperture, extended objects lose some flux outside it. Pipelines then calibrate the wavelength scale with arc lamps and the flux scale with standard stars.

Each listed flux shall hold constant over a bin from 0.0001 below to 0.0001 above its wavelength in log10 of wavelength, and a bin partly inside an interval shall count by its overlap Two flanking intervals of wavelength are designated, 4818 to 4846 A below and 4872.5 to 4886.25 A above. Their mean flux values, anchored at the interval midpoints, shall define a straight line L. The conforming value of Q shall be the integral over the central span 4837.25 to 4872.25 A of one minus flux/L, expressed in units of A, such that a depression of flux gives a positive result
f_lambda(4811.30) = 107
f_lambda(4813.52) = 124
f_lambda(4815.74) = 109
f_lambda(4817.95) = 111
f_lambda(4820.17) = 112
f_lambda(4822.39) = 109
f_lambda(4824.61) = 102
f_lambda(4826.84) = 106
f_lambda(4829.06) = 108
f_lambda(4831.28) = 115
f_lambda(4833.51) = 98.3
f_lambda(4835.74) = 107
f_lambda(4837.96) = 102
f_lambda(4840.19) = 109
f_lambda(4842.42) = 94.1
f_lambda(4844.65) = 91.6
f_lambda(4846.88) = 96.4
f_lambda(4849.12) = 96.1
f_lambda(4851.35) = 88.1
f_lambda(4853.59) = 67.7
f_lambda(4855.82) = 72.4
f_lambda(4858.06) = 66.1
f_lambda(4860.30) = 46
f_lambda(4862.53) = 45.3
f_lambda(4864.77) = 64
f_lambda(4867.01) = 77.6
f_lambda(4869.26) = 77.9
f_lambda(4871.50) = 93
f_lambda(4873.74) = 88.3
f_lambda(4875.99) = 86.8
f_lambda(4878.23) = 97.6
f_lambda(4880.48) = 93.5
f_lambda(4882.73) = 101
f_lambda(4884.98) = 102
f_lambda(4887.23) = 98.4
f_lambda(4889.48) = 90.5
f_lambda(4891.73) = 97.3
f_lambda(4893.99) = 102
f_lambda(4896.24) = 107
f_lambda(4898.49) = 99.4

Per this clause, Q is 7.0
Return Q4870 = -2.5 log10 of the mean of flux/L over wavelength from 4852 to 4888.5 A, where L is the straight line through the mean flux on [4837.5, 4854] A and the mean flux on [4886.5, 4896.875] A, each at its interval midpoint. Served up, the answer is 0.20 mag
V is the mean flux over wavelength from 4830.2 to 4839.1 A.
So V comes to 106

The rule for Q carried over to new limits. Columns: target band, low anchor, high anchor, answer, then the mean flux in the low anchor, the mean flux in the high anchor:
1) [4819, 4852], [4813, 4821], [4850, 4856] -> -2.8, 113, 77.5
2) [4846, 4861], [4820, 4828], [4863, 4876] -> 2.1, 107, 79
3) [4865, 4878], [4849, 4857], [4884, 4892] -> 0.7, 79.1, 97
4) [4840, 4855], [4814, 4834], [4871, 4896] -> 1.9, 109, 96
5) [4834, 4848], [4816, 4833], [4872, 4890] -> 0.6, 109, 94.8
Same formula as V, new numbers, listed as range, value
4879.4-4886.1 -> 98.8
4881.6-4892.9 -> 97.8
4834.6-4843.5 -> 103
